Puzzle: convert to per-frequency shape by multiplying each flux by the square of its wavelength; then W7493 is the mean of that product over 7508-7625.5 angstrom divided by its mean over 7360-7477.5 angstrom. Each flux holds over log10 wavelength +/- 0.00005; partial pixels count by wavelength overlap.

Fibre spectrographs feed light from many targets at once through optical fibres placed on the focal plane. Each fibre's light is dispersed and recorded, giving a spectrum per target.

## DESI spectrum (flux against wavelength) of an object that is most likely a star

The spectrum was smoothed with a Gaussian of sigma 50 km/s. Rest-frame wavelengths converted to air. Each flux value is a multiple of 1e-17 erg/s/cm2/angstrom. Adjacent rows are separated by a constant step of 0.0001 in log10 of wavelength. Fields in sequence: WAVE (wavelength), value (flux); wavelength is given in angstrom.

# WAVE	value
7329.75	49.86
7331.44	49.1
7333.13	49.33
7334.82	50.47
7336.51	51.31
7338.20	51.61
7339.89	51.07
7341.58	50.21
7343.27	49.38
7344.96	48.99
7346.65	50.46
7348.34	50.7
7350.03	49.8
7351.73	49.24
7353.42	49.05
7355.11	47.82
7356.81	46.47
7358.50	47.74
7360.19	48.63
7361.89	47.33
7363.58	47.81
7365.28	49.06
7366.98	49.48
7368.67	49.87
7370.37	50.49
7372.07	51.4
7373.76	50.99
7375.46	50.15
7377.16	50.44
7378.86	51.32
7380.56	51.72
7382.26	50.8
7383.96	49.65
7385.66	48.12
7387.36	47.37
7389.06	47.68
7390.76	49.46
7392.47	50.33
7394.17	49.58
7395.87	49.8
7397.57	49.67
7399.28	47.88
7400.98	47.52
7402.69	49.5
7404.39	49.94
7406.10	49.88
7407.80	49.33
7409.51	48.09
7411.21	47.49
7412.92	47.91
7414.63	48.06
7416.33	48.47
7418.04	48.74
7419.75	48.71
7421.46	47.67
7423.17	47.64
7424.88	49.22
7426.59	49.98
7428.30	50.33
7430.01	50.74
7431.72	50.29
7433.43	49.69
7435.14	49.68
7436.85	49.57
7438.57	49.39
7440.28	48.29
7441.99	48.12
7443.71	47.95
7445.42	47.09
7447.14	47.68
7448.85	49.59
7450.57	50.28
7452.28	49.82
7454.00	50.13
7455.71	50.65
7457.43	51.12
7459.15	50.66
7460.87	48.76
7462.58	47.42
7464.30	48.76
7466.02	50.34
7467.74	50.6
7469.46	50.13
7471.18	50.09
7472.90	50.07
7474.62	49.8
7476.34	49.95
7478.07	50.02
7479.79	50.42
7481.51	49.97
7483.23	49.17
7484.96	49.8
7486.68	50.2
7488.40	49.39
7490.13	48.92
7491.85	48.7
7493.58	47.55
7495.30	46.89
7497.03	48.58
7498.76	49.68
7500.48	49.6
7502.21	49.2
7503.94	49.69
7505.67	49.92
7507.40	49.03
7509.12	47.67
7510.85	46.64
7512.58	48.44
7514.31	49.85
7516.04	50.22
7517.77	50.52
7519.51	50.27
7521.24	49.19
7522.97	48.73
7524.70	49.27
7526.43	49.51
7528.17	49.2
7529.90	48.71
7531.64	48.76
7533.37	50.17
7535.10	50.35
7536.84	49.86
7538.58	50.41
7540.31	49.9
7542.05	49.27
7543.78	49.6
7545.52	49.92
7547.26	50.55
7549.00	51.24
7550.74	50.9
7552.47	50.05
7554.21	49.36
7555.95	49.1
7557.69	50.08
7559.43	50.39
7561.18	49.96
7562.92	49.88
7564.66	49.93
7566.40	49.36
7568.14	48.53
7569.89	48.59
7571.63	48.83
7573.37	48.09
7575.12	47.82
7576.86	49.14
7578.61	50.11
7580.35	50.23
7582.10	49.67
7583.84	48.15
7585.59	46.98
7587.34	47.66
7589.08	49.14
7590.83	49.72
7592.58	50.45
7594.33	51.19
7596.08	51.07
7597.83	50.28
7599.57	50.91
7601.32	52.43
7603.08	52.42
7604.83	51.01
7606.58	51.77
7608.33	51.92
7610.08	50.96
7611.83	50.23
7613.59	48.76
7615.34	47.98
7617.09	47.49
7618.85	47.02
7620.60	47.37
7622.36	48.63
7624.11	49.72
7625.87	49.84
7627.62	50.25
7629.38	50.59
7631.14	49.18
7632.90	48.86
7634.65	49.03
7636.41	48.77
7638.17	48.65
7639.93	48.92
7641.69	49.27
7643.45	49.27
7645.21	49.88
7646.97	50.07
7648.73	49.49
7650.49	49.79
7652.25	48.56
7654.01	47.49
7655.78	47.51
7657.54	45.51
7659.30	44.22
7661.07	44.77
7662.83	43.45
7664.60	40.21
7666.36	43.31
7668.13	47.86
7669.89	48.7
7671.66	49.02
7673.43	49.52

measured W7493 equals 1.05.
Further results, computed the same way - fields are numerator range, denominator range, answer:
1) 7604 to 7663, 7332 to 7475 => 1.05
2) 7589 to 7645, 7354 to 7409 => 1.08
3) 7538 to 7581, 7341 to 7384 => 1.06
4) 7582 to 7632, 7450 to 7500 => 1.04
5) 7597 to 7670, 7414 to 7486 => 1.03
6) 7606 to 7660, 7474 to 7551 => 1.02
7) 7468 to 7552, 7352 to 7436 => 1.04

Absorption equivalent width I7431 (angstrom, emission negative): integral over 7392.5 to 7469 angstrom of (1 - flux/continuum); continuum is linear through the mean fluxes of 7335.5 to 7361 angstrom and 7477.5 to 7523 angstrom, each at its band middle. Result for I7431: 0.3 angstrom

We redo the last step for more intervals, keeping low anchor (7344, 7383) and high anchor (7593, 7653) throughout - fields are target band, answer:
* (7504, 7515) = 0.2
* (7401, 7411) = 0.1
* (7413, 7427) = 0.3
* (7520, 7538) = 0.1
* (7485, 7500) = 0.3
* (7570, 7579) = 0.2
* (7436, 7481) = 0.1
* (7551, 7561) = 0.0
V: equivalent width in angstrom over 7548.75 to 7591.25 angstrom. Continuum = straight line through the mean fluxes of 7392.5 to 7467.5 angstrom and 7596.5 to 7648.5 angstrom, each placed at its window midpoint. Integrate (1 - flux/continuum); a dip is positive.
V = 0.2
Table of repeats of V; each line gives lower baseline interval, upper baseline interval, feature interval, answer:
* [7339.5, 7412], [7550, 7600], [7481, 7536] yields 0.30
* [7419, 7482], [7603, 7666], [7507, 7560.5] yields -0.62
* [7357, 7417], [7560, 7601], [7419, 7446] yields 0.12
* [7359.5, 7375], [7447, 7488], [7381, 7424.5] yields 0.70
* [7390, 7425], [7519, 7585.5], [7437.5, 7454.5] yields 0.06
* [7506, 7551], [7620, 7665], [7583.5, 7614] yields -1.05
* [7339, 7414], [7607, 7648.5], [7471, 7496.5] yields -0.04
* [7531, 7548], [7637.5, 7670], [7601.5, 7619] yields -0.71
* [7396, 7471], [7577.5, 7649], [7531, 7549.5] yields -0.21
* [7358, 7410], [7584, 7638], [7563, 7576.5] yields 0.22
